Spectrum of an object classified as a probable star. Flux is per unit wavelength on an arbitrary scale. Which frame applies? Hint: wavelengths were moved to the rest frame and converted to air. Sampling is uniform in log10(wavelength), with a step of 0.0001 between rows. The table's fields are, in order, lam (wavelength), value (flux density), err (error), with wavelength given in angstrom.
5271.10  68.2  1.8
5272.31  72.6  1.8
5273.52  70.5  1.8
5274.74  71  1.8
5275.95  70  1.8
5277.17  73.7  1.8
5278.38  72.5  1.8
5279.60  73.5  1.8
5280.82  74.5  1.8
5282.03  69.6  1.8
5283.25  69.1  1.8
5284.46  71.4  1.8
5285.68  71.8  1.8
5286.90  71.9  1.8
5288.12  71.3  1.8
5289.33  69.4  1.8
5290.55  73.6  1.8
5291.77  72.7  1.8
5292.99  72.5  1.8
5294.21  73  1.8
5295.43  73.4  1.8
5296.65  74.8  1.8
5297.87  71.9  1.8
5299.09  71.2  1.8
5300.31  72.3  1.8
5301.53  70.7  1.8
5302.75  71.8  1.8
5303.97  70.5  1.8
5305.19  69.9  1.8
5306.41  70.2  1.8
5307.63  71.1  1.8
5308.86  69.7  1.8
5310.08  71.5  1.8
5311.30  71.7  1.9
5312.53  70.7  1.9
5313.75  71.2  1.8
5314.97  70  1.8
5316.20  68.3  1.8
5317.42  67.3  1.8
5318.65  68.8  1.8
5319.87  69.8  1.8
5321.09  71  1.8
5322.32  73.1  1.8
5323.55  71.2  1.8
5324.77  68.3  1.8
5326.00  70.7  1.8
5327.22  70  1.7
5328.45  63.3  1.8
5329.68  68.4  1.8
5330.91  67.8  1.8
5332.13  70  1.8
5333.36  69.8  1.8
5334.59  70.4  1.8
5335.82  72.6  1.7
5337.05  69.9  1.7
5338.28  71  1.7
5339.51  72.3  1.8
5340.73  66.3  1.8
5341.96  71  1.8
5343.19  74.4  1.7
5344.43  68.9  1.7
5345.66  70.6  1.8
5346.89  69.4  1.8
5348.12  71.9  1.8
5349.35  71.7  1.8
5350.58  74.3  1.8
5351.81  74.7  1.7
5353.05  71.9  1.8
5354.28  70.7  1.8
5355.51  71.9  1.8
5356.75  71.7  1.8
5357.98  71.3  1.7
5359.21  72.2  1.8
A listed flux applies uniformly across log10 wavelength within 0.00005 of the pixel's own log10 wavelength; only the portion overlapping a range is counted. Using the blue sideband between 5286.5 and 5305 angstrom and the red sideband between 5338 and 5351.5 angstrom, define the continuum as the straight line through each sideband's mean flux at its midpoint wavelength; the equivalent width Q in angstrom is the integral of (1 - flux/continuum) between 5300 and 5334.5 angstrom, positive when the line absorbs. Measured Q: 0.8 angstrom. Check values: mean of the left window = 72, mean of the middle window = 70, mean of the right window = 71.2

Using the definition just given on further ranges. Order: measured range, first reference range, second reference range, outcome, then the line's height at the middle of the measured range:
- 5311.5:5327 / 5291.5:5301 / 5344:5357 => 0.5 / 72.2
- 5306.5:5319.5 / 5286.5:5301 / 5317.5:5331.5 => 0.1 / 70.4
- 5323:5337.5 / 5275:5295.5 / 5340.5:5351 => 0.4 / 71.3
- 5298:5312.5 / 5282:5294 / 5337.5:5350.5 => 0.1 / 71.3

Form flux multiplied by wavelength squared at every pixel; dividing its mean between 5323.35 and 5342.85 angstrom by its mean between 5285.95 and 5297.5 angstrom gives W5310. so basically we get 1.0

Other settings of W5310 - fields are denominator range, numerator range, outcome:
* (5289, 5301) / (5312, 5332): 0.97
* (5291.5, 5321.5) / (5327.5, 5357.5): 1.01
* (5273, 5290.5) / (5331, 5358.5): 1.02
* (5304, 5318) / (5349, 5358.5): 1.05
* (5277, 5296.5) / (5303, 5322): 0.98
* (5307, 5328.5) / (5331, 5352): 1.02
